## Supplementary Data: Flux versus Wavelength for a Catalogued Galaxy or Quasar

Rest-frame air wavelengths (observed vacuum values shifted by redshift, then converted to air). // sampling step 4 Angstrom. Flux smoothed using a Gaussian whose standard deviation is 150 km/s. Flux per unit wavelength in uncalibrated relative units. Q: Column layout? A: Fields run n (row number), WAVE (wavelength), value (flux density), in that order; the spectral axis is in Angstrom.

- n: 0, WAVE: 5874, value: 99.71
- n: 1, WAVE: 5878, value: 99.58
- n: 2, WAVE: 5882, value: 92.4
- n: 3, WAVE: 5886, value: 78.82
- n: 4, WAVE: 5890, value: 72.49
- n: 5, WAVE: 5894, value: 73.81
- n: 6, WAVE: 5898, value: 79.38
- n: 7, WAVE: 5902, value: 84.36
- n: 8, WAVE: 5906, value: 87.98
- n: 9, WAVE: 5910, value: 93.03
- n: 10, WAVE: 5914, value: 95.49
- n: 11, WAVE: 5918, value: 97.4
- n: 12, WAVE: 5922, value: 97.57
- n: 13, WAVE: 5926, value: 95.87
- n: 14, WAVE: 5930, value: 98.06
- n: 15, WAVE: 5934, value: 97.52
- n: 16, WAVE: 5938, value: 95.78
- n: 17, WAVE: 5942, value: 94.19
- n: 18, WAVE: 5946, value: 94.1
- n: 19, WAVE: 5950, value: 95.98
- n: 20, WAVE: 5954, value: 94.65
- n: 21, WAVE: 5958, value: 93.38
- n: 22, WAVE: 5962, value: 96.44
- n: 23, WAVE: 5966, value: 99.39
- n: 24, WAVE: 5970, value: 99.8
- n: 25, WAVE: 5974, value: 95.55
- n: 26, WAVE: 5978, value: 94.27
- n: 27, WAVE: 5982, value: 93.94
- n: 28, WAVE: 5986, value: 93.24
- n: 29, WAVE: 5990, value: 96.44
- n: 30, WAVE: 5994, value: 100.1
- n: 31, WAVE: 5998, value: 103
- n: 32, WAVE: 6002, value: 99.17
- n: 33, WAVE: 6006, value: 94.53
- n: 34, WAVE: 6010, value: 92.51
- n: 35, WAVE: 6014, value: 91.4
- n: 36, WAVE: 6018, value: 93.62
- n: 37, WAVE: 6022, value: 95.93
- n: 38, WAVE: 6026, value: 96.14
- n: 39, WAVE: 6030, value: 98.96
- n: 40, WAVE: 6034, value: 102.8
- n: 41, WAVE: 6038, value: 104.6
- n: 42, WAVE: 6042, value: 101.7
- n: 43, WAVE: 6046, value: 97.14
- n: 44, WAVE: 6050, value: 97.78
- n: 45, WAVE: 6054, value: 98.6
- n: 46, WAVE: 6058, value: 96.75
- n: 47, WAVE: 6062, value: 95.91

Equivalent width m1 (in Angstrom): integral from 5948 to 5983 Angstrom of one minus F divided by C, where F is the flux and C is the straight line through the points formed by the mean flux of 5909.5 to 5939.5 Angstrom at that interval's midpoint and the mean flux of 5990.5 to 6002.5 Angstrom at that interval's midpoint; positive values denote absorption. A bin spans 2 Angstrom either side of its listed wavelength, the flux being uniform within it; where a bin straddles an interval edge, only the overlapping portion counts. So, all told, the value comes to 1.0 Angstrom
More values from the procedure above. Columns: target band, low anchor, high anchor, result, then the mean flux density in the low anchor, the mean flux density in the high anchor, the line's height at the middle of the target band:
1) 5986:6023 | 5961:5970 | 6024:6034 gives 0.9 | 98.5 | 98.6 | 98.6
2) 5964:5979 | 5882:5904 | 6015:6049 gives -1.2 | 79.1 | 98.6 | 90.1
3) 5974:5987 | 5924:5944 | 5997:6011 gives 0.4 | 96.3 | 97.2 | 96.9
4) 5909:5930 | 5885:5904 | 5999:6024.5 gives -3.8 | 77.7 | 94.9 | 81.4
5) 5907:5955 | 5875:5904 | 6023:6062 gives -4.3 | 83.6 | 99.1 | 87.8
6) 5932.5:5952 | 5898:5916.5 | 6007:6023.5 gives -1.1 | 89.2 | 93.4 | 90.6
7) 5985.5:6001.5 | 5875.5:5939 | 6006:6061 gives -0.6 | 90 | 97.4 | 95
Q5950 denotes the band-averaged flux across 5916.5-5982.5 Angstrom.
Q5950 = 96.2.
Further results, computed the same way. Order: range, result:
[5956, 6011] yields 96.6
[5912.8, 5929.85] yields 96.8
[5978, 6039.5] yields 96.9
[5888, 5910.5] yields 81.1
